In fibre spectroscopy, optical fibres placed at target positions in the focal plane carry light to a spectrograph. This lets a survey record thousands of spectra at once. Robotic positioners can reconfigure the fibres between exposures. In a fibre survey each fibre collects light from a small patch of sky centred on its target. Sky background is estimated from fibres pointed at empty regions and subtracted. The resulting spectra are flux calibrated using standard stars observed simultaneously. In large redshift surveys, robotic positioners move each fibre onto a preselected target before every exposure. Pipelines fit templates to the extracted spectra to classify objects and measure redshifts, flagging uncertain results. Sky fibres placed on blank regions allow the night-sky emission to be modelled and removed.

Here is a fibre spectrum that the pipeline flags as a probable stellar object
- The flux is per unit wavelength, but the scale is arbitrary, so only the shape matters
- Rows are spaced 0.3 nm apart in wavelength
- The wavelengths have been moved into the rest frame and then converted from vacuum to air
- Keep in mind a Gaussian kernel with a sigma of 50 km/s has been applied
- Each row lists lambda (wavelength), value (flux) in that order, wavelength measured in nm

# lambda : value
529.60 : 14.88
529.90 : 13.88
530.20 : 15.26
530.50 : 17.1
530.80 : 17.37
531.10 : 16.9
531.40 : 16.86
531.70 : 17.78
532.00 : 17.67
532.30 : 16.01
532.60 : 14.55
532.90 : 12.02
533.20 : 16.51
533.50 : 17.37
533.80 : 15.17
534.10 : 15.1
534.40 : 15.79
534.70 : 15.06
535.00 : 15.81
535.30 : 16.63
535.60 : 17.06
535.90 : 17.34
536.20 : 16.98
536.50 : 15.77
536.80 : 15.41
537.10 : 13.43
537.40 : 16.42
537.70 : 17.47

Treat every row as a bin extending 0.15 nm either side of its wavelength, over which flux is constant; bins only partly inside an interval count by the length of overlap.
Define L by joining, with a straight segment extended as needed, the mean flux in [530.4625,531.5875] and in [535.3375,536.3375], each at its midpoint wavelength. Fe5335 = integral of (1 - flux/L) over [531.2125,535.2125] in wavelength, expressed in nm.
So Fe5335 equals 0.29 nm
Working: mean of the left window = 17.1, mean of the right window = 17.1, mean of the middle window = 15.8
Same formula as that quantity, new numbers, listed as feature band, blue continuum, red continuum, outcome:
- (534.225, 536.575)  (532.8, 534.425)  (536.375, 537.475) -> -0.16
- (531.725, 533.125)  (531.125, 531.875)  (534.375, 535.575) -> 0.13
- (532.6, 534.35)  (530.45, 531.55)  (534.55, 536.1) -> 0.15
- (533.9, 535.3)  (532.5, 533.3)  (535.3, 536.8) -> 0.00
